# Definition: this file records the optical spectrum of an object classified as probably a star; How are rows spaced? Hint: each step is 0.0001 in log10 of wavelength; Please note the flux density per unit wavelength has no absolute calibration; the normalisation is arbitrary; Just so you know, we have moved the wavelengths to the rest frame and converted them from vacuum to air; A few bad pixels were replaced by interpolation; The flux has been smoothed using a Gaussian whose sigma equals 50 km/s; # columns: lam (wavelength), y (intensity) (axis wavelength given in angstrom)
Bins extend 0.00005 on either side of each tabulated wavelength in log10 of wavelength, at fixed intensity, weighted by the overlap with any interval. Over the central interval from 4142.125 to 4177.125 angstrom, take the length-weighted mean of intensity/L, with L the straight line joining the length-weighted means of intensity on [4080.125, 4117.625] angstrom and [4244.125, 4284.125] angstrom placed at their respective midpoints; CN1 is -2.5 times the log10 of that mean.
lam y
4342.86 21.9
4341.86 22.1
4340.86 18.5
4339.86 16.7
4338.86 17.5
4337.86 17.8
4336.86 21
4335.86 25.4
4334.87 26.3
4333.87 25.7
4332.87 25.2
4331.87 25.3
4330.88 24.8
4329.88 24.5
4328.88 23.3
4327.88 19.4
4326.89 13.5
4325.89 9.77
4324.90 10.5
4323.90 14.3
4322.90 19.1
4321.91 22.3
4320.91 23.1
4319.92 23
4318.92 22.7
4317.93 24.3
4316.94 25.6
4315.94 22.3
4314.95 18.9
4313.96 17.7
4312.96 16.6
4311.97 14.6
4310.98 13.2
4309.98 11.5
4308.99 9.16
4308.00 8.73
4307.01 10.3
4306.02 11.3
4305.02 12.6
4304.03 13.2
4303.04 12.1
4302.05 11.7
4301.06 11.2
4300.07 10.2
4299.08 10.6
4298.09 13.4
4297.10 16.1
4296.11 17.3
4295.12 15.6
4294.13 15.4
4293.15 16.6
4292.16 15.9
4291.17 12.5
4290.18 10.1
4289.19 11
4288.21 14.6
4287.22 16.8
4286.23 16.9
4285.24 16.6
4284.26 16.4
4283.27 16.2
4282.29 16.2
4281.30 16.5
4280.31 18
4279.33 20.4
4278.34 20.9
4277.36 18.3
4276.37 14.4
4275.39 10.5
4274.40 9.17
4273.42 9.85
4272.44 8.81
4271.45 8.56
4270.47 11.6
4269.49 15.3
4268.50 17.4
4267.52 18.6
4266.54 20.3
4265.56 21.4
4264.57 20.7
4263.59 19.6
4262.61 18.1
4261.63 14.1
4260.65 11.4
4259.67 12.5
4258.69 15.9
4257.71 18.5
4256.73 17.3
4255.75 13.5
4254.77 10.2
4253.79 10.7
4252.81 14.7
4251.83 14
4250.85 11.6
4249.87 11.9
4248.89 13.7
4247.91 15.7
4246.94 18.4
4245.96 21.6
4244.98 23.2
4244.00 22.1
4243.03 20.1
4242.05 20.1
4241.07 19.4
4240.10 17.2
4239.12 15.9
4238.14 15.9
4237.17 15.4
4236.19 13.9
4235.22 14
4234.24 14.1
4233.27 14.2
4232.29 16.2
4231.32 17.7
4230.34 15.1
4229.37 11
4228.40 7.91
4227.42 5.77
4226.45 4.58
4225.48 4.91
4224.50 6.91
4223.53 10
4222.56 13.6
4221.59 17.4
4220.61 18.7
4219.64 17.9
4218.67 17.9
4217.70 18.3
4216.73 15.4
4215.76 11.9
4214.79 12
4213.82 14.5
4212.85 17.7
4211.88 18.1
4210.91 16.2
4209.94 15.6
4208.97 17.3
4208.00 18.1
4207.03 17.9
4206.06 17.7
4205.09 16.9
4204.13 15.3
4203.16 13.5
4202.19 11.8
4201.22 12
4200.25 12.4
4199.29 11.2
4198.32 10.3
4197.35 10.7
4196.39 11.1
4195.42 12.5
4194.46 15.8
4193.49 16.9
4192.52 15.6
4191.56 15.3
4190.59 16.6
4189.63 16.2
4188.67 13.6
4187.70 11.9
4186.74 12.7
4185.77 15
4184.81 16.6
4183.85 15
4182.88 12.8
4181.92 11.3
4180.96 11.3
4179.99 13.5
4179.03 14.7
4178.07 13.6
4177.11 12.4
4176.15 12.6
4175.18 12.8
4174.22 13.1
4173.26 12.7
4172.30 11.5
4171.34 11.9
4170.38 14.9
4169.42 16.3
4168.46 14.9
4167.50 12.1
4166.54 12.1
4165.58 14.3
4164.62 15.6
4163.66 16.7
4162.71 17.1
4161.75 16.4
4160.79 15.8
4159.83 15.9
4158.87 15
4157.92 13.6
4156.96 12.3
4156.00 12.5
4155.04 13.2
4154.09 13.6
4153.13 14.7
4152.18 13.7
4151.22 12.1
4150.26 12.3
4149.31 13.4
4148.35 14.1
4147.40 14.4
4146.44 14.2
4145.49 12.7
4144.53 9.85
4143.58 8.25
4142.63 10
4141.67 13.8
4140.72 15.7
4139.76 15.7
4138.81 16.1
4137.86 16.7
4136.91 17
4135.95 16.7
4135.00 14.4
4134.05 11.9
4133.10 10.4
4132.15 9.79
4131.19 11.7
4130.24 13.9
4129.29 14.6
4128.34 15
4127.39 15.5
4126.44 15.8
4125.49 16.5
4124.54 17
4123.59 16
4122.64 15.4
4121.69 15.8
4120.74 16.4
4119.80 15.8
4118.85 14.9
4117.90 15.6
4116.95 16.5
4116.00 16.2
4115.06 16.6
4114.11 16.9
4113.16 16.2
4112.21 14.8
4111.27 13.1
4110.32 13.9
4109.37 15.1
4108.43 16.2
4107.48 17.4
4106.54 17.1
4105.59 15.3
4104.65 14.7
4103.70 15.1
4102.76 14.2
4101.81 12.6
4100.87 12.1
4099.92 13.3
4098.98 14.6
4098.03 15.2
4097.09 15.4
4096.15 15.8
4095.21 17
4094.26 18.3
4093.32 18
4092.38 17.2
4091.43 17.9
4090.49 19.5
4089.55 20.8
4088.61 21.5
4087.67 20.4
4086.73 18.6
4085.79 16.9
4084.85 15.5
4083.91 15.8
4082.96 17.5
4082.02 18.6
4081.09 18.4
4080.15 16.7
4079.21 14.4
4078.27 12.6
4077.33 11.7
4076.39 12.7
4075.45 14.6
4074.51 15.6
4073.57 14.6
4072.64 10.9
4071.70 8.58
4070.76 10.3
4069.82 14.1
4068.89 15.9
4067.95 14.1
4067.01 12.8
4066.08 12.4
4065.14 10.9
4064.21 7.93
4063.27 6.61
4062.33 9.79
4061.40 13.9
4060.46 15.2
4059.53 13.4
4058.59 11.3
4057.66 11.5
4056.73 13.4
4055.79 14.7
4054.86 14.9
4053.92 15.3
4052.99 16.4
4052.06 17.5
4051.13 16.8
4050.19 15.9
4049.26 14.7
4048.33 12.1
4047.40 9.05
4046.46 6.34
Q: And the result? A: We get 0.19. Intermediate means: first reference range 16.4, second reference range 15.6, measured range 13.5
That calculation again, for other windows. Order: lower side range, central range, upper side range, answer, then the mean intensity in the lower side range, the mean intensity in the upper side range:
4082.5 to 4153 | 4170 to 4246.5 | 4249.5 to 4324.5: 0.059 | 15.2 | 15.3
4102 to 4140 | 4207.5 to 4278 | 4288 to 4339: 0.093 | 15.2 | 16.9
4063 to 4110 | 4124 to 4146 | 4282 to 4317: 0.079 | 15.1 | 14.3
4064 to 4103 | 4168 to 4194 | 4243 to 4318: 0.094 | 15.2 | 15.1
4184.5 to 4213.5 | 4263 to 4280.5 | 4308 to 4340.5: 0.109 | 14.7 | 19.4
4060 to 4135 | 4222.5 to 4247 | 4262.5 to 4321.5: 0.058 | 14.9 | 15.5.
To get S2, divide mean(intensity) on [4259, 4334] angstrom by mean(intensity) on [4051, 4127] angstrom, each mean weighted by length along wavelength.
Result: 1.1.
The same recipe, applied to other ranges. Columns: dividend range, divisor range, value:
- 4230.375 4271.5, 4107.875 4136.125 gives 1.08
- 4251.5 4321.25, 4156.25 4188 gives 1.10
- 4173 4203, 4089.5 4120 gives 0.85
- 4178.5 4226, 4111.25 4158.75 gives 1.00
